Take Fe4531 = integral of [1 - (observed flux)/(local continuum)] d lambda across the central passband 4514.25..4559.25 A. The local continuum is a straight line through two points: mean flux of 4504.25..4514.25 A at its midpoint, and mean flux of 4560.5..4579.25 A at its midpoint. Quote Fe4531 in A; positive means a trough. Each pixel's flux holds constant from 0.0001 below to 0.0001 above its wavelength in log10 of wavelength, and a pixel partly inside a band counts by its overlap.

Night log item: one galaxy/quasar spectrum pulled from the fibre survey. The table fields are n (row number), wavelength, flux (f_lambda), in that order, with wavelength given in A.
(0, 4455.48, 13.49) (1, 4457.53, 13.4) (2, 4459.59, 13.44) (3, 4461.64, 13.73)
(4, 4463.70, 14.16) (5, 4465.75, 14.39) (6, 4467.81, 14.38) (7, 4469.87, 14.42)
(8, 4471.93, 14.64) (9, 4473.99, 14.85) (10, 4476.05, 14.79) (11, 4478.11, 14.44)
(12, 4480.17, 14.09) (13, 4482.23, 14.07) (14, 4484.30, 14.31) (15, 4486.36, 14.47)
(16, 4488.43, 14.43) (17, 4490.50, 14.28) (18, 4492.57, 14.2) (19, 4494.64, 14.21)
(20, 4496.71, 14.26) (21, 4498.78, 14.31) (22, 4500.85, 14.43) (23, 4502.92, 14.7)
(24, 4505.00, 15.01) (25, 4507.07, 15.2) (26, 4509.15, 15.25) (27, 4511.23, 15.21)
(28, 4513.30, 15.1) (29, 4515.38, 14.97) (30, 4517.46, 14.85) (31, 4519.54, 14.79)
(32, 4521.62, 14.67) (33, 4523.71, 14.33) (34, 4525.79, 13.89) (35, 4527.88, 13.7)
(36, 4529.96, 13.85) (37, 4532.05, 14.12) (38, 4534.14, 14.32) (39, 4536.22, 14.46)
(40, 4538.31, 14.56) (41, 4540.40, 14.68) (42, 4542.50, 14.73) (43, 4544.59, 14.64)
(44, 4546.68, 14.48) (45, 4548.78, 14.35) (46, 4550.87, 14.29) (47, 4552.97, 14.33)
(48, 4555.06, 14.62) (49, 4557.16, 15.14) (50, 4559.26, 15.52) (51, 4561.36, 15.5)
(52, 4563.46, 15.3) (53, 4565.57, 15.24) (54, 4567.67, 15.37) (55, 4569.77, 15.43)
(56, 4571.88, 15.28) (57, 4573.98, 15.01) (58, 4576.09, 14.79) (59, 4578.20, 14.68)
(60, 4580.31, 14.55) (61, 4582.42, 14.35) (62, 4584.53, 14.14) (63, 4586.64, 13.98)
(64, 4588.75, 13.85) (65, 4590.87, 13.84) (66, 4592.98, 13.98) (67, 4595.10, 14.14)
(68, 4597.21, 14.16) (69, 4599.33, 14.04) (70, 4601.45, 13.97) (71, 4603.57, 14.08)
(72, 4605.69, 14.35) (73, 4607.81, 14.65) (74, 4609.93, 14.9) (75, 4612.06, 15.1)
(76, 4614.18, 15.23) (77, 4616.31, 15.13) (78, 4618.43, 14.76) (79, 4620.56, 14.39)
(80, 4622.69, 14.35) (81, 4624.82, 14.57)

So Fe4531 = 2.0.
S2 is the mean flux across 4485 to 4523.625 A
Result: 14.7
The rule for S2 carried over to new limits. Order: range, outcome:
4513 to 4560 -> 14.5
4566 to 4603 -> 14.5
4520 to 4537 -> 14.2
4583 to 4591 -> 14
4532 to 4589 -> 14.7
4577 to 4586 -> 14.4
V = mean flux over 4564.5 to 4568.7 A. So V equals 15.3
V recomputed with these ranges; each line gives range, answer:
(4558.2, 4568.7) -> 15.4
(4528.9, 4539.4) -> 14.3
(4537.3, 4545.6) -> 14.6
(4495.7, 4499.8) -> 14.3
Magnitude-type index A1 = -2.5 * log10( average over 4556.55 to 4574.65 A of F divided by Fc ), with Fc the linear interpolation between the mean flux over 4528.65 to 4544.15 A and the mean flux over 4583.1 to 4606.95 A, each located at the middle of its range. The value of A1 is -0.08 mag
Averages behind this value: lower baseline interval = 14.4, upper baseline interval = 14.1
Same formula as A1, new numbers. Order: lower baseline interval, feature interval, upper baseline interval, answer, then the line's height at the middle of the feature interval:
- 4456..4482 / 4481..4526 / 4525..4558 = -0.02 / 14.3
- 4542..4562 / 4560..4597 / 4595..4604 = -0.02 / 14.4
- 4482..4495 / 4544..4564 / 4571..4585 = -0.02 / 14.6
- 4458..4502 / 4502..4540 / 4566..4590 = -0.01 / 14.5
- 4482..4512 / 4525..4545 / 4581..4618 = 0.01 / 14.5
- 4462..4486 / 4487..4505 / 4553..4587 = 0.01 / 14.5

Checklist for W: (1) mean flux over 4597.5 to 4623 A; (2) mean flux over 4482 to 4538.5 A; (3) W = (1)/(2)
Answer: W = 1.00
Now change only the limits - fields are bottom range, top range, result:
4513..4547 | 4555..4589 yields 1.03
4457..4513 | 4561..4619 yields 1.01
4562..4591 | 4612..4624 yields 1.00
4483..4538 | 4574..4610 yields 0.98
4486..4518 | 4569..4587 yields 1.00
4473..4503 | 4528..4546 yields 1.00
